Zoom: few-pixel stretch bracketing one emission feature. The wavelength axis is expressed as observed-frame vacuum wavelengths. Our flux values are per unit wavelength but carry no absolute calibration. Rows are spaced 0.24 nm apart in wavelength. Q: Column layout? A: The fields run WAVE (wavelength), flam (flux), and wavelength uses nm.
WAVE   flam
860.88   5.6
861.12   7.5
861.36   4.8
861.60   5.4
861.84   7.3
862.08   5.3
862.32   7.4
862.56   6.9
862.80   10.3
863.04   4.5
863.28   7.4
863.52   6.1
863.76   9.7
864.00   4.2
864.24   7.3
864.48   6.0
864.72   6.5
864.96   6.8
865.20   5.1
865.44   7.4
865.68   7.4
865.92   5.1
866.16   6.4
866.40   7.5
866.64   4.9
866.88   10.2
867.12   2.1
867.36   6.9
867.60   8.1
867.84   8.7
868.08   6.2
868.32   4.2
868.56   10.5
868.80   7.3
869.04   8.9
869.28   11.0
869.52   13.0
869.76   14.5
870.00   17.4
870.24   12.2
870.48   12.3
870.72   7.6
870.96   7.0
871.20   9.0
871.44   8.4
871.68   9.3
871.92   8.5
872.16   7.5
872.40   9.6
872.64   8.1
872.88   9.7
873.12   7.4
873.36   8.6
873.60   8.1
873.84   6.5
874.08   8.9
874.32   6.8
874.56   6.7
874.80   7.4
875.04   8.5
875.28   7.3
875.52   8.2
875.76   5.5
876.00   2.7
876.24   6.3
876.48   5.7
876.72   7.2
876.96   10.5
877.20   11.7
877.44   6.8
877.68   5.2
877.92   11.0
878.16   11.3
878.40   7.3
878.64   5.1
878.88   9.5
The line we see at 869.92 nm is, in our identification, H-beta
